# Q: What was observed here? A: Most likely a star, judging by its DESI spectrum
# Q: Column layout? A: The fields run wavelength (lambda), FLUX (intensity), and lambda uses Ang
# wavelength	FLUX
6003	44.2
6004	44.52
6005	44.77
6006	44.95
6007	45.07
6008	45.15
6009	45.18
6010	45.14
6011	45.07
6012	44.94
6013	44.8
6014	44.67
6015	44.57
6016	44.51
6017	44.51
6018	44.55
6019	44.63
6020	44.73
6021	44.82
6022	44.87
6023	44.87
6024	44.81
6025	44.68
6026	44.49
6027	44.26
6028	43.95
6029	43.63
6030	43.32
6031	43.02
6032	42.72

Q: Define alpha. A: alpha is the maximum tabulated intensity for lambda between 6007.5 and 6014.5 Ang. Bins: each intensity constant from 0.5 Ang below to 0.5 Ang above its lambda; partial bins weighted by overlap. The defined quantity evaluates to 45.18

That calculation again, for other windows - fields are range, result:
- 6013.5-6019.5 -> 44.67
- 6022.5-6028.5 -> 44.87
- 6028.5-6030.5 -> 43.63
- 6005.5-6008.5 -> 45.15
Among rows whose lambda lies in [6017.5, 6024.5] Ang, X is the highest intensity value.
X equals 44.87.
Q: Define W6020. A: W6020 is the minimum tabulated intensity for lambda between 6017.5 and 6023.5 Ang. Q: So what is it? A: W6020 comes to 44.55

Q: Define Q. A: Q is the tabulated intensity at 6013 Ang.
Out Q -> 44.8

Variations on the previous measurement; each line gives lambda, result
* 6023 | 44.87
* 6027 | 44.26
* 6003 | 44.2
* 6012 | 44.94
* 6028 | 43.95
